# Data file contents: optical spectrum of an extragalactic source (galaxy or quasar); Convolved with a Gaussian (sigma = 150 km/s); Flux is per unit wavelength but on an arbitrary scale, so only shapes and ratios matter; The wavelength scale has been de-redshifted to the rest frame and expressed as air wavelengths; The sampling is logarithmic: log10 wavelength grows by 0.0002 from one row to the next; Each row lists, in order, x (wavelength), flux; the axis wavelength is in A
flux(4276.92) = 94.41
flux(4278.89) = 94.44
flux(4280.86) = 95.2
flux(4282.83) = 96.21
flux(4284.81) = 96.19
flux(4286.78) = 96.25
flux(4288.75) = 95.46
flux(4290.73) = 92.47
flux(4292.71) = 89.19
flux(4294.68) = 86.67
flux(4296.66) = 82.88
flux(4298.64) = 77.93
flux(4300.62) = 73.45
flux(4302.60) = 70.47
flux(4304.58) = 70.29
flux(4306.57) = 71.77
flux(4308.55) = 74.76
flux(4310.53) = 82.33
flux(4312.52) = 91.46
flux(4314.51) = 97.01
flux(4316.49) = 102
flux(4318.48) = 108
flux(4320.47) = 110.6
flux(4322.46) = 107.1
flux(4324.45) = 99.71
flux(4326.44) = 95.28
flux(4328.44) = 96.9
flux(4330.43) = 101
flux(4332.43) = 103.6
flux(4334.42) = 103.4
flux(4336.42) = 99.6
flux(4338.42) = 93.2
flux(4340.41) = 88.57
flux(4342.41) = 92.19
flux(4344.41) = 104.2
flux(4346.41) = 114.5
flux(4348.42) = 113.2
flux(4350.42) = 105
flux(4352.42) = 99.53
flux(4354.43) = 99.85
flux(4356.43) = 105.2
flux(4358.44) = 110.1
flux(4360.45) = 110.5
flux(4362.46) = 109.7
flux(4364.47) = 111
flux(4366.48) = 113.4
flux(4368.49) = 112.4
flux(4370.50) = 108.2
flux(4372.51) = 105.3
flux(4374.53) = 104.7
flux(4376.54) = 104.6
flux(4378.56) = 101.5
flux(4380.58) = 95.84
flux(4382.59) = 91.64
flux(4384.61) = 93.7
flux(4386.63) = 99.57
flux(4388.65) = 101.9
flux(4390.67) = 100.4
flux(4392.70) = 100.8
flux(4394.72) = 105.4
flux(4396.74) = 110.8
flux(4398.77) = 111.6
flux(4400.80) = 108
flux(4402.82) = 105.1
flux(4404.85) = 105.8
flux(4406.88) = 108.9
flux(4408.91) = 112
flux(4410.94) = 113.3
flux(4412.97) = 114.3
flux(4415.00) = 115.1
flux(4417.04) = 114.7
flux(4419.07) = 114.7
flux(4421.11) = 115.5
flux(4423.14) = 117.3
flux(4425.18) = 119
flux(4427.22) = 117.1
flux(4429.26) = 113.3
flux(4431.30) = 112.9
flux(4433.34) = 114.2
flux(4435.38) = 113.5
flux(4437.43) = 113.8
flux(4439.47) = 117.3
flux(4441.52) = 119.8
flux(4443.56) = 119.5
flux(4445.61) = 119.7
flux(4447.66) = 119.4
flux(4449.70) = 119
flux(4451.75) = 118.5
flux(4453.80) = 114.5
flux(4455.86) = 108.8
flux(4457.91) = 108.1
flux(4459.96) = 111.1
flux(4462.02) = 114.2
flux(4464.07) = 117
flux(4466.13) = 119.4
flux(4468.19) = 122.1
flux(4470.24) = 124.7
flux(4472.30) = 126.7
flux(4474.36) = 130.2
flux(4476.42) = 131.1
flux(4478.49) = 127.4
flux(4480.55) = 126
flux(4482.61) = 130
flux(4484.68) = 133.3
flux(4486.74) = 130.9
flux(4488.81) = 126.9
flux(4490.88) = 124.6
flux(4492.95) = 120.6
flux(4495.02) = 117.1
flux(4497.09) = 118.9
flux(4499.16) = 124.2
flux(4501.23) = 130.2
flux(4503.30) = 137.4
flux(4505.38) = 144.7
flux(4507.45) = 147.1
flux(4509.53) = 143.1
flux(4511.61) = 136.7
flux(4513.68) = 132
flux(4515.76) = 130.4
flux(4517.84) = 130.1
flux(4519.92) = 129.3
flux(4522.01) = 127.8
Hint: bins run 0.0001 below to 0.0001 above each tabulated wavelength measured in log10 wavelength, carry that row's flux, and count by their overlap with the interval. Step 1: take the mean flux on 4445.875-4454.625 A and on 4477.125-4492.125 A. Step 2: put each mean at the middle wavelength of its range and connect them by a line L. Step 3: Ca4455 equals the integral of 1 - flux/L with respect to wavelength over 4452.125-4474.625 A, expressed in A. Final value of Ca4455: 0.9 A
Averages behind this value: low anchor 118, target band 117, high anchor 128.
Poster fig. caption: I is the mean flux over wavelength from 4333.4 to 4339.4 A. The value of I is 98.8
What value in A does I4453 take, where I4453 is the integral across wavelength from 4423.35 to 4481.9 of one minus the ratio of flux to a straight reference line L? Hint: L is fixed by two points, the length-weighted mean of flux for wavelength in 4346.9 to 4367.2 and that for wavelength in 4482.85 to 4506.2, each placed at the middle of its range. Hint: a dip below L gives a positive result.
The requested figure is 1.57 A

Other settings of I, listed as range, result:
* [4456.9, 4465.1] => 113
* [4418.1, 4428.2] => 117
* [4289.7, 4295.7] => 89.4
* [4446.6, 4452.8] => 119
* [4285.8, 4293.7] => 93.4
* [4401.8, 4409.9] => 108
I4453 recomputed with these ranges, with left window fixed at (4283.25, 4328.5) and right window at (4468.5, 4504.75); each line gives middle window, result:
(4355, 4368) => -1.08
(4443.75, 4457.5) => 0.38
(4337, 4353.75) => -0.54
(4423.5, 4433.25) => -0.04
